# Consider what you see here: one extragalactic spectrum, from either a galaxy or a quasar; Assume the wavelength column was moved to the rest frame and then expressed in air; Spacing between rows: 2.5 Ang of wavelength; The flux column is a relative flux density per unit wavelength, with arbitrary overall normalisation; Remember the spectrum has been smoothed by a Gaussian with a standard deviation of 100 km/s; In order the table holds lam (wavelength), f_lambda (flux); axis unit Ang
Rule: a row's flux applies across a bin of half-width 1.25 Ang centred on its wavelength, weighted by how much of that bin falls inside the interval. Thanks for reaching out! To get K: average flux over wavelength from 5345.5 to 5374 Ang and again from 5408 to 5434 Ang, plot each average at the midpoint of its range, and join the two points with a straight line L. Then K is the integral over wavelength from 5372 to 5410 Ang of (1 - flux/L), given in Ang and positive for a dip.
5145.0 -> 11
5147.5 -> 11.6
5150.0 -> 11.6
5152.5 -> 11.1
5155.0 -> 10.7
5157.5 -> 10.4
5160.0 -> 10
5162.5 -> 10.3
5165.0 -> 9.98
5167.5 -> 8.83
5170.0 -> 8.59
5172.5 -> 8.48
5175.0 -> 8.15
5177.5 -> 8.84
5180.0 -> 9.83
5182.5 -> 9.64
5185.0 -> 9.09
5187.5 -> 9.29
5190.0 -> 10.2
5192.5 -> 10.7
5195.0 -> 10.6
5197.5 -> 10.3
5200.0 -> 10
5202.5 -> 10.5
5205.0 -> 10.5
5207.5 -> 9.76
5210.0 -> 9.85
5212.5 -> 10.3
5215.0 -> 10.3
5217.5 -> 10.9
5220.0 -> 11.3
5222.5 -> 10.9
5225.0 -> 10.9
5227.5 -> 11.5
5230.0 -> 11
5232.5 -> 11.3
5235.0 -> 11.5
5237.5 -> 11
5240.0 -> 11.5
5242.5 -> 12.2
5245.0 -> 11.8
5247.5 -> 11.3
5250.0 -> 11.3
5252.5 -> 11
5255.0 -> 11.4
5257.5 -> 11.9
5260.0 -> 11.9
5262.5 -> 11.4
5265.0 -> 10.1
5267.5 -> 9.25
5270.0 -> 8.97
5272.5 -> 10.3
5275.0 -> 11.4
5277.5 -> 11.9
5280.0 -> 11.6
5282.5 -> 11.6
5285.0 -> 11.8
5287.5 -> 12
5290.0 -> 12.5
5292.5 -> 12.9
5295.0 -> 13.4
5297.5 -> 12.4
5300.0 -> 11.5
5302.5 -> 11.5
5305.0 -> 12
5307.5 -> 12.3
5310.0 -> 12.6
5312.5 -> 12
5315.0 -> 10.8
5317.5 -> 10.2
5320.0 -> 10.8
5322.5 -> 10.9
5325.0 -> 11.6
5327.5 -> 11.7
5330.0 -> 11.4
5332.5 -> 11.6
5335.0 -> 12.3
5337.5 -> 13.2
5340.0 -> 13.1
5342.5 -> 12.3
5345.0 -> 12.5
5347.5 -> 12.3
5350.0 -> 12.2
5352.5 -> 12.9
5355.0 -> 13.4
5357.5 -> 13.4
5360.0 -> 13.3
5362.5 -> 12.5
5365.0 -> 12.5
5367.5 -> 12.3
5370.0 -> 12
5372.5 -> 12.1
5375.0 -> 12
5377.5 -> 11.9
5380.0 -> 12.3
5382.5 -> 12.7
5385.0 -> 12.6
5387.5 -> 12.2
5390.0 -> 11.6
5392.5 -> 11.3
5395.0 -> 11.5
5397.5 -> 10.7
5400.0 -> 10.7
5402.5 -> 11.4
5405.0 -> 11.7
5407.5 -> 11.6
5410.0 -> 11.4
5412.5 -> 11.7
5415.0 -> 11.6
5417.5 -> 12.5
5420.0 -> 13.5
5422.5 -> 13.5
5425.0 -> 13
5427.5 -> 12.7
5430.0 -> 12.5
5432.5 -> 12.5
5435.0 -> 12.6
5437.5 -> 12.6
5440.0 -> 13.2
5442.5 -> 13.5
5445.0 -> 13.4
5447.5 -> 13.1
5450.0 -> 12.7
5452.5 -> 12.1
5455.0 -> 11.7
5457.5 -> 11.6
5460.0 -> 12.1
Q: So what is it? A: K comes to 2.44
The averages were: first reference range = 12.6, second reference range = 12.5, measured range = 11.7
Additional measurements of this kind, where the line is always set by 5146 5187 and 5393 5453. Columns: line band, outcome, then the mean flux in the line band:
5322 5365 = -3.3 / 12.4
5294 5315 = -1.8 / 12.1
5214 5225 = -0.6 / 10.9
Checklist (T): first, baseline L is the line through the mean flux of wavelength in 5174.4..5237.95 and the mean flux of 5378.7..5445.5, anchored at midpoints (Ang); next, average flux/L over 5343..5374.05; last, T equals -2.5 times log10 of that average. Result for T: -0.08 mag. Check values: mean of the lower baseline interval 10.3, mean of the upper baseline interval 12.2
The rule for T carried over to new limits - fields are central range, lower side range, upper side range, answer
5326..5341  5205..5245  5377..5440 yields -0.05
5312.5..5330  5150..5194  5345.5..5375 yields 0.08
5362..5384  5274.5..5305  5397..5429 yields -0.02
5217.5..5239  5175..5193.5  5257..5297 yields -0.07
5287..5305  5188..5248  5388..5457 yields -0.09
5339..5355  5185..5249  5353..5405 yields -0.07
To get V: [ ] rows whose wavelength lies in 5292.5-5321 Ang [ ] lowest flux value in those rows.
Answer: 10.2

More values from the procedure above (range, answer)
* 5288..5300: 11.5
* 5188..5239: 9.76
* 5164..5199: 8.15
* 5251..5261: 11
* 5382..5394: 11.3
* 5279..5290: 11.6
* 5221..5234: 10.9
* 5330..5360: 11.4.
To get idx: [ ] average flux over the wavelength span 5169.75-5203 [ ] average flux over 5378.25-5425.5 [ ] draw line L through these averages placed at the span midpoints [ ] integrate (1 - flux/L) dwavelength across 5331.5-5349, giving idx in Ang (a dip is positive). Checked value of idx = -1.86 Ang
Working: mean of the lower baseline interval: 9.6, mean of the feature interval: 12.5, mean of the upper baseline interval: 12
